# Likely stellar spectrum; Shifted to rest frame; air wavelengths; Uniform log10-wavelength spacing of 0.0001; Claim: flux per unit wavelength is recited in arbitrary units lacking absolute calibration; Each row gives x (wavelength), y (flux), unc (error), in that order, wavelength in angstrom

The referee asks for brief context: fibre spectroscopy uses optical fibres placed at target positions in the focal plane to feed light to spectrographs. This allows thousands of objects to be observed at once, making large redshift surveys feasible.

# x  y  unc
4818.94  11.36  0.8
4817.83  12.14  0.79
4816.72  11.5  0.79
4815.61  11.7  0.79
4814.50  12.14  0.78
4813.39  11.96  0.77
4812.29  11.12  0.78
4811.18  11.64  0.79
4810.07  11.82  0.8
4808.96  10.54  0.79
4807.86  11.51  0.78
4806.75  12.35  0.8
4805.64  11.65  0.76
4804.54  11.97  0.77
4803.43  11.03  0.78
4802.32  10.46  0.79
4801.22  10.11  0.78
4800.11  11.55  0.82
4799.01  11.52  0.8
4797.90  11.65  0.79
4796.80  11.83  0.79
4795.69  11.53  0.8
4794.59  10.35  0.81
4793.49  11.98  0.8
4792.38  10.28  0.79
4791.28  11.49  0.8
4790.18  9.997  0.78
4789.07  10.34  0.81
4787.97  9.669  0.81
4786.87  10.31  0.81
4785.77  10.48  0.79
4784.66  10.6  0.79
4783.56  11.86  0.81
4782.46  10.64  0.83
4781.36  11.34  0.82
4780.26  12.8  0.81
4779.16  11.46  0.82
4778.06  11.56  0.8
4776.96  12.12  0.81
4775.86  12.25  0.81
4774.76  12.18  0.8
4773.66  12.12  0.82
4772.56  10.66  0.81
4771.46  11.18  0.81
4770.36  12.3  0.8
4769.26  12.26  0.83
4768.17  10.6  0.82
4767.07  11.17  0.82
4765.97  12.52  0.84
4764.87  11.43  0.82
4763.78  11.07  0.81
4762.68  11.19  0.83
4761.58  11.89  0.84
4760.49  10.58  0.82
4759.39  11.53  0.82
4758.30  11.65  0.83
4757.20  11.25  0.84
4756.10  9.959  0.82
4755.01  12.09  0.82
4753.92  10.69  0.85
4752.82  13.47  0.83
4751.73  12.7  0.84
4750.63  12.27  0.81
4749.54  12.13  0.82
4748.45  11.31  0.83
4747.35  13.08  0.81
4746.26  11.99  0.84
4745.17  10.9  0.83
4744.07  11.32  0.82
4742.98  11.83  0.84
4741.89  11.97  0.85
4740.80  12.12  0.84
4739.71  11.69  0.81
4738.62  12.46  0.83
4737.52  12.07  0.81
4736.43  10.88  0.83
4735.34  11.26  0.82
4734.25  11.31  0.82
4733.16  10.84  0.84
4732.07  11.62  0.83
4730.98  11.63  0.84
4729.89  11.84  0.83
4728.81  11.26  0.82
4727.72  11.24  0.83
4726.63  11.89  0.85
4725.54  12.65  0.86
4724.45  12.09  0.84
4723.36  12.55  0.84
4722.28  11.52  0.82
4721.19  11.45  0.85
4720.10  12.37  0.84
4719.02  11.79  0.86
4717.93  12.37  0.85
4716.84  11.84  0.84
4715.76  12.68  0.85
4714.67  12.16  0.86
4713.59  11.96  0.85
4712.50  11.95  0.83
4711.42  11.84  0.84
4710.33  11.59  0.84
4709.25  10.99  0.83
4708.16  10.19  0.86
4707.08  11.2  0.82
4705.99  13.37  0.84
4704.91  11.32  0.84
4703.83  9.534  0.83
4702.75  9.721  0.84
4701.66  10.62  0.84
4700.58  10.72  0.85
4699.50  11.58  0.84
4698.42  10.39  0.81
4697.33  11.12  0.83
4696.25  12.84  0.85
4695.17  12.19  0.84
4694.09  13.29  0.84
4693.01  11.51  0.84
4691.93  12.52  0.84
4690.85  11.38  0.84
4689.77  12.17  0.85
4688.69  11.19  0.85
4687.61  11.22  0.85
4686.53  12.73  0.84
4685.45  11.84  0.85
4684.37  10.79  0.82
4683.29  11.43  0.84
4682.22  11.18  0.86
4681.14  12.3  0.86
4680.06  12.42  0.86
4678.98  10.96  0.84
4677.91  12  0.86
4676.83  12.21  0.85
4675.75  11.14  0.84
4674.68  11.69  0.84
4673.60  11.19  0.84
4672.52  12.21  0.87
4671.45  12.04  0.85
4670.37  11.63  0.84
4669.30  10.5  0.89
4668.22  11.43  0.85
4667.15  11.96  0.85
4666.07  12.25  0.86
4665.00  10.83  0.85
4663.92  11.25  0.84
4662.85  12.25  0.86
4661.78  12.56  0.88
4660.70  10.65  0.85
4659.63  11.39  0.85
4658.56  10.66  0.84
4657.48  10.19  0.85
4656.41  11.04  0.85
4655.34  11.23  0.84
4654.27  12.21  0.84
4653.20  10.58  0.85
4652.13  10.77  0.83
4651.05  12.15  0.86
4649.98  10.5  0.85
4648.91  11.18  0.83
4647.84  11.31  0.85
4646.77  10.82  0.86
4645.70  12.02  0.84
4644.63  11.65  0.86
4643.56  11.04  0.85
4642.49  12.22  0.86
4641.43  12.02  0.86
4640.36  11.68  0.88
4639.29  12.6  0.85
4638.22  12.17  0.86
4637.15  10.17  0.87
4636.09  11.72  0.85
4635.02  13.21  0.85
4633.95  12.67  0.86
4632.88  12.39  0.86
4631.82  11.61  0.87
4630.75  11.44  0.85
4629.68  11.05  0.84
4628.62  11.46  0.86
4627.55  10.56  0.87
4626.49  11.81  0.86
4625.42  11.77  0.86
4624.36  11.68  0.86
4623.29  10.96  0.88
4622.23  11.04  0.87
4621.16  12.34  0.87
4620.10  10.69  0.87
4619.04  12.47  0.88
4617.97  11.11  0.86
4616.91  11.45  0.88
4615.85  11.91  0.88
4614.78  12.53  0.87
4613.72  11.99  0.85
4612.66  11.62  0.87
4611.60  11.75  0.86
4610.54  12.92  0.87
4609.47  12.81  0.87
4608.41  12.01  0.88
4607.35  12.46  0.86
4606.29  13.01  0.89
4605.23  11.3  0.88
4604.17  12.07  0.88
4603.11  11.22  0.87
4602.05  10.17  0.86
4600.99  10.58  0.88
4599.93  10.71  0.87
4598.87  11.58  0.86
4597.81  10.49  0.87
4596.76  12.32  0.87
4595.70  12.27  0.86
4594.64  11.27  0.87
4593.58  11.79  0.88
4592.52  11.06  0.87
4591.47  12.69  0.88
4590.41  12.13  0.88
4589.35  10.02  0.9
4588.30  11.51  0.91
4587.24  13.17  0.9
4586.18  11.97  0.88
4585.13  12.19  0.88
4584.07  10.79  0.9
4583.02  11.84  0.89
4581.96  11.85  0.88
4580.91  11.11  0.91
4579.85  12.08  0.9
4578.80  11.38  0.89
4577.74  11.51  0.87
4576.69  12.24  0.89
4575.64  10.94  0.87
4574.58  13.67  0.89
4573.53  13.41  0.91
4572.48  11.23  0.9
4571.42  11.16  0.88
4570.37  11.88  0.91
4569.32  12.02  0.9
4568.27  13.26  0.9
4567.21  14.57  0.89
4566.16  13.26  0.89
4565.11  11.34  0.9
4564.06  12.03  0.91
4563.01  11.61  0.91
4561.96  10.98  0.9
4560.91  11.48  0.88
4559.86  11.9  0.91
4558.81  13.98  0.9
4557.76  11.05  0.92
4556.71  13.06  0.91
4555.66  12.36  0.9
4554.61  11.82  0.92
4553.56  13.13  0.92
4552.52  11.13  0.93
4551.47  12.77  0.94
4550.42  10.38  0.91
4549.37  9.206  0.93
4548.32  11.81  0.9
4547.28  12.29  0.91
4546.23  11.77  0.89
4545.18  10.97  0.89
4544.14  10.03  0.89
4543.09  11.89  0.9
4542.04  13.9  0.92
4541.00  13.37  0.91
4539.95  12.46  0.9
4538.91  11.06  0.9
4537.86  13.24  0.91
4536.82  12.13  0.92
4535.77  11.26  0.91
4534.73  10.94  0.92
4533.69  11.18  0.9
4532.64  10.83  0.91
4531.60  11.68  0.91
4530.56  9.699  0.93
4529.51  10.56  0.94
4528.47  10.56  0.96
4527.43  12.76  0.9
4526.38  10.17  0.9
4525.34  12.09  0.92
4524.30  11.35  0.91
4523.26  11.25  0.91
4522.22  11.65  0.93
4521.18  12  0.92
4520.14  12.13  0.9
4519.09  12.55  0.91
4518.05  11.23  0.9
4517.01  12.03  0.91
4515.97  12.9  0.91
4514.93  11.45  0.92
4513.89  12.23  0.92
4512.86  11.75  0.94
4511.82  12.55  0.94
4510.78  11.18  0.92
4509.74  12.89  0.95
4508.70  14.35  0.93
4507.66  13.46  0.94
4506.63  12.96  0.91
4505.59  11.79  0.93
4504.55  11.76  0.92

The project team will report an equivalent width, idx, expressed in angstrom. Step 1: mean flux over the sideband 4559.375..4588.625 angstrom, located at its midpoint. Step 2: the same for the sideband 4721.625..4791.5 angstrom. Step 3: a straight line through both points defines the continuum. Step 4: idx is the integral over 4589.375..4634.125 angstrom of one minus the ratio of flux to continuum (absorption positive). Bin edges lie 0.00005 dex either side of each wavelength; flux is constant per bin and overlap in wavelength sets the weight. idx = 0.9 angstrom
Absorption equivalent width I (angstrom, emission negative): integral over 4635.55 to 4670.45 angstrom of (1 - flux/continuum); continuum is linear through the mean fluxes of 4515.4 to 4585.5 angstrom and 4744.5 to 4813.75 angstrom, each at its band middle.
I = 0.71 angstrom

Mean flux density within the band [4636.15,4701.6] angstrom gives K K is 11.5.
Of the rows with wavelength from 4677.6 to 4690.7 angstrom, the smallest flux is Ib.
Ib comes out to 10.79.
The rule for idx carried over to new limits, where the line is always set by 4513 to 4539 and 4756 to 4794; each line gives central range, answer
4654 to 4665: 0.1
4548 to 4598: -1.7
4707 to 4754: -2.0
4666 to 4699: -1.0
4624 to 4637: -0.3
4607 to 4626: -0.6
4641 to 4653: 0.0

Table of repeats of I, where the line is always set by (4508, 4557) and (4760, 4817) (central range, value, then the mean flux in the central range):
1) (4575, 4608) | 0.2 angstrom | 11.6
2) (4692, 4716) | 0.0 angstrom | 11.5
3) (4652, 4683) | 0.2 angstrom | 11.5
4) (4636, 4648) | 0.0 angstrom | 11.6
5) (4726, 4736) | 0.0 angstrom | 11.4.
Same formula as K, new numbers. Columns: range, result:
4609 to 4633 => 11.7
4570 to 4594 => 11.8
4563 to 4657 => 11.7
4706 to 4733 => 11.8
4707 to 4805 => 11.5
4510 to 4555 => 11.7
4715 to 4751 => 11.8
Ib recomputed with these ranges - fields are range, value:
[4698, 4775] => 9.534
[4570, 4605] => 10.02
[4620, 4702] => 10.17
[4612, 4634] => 10.56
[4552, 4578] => 10.94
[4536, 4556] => 9.206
